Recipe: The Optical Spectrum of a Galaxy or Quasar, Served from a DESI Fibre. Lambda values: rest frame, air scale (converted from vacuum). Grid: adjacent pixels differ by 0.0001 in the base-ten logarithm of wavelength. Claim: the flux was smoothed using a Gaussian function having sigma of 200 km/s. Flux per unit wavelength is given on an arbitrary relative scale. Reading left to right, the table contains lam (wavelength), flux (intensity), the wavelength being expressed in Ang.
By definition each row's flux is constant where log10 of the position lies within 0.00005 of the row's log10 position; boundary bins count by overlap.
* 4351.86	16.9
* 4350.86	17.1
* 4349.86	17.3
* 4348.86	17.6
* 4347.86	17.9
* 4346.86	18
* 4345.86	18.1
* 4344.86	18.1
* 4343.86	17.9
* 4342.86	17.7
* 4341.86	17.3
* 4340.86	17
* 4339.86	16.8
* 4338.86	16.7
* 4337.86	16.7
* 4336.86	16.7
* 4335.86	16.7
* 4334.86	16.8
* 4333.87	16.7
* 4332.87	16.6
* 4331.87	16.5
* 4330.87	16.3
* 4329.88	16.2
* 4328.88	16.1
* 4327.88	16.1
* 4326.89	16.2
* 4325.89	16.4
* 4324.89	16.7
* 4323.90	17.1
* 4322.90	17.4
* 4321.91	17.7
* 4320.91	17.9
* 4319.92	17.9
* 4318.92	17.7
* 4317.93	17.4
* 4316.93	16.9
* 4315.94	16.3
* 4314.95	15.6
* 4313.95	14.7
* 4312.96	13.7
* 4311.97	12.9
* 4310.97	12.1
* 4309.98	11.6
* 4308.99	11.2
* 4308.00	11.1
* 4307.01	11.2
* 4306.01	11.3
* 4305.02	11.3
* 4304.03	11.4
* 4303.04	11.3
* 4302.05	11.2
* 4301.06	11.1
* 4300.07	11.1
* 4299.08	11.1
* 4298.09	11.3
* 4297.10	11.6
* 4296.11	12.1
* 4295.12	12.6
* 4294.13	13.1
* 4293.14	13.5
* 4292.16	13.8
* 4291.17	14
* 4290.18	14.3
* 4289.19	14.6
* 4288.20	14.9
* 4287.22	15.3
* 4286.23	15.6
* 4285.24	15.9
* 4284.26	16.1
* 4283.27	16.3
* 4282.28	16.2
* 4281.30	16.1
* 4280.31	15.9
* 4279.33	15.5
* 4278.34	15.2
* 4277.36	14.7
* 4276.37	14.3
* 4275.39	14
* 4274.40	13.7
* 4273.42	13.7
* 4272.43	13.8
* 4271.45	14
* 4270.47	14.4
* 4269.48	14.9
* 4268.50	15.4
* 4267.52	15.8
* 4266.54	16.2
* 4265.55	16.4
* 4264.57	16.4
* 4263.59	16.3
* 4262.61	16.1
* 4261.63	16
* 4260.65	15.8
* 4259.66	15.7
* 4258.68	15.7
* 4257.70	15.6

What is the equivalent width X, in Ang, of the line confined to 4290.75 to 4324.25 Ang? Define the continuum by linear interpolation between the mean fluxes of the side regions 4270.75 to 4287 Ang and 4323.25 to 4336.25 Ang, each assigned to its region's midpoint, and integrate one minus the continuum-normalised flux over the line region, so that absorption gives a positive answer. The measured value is 4.9 Ang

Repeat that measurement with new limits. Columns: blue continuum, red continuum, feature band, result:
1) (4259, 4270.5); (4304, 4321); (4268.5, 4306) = 3.1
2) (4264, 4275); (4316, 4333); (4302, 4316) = 3.4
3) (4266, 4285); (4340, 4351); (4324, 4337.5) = 0.5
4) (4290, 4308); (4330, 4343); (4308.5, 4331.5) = -1.6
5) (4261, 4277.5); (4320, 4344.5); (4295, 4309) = 4.1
